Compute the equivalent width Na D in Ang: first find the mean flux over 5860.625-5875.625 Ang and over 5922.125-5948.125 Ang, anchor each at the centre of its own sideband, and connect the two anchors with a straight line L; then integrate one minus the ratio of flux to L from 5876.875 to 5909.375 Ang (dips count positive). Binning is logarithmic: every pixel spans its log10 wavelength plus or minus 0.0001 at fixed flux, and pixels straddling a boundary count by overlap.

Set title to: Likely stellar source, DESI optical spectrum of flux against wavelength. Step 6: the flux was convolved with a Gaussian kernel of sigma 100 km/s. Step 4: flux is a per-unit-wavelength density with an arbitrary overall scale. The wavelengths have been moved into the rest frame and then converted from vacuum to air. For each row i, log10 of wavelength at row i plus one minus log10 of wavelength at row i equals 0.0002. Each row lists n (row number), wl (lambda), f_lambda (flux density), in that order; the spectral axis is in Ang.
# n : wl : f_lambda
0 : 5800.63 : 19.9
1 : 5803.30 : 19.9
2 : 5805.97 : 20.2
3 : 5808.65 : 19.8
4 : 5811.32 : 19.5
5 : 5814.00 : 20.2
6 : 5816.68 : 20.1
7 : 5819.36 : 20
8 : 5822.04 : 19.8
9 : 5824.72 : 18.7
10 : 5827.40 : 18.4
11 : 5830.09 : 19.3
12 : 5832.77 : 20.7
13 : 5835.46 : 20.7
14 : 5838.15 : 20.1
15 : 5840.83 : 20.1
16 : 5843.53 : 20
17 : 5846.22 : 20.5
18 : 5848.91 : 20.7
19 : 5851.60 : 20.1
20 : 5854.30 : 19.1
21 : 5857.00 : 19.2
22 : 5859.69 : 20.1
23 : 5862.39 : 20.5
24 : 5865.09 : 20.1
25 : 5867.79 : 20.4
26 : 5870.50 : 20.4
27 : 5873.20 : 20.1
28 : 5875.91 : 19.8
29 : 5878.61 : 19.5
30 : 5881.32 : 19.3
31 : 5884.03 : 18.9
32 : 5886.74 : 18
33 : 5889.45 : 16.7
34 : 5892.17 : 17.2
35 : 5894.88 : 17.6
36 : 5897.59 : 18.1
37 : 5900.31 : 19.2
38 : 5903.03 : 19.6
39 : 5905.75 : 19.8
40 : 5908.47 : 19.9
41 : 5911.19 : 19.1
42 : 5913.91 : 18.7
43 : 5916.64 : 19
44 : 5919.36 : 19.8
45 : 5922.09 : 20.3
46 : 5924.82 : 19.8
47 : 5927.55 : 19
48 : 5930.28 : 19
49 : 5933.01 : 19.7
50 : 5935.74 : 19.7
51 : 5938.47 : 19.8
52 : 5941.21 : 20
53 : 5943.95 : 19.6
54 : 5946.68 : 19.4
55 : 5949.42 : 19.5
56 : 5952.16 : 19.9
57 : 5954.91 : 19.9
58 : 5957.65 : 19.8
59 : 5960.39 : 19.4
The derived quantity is 2.2 Ang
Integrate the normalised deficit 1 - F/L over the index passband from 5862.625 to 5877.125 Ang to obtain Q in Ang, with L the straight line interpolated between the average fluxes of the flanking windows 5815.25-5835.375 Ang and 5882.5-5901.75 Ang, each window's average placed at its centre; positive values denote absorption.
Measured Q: -1.30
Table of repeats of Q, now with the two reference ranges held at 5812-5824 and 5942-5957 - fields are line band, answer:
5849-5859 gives 0.10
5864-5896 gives 1.31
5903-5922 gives 0.28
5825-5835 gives 0.20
